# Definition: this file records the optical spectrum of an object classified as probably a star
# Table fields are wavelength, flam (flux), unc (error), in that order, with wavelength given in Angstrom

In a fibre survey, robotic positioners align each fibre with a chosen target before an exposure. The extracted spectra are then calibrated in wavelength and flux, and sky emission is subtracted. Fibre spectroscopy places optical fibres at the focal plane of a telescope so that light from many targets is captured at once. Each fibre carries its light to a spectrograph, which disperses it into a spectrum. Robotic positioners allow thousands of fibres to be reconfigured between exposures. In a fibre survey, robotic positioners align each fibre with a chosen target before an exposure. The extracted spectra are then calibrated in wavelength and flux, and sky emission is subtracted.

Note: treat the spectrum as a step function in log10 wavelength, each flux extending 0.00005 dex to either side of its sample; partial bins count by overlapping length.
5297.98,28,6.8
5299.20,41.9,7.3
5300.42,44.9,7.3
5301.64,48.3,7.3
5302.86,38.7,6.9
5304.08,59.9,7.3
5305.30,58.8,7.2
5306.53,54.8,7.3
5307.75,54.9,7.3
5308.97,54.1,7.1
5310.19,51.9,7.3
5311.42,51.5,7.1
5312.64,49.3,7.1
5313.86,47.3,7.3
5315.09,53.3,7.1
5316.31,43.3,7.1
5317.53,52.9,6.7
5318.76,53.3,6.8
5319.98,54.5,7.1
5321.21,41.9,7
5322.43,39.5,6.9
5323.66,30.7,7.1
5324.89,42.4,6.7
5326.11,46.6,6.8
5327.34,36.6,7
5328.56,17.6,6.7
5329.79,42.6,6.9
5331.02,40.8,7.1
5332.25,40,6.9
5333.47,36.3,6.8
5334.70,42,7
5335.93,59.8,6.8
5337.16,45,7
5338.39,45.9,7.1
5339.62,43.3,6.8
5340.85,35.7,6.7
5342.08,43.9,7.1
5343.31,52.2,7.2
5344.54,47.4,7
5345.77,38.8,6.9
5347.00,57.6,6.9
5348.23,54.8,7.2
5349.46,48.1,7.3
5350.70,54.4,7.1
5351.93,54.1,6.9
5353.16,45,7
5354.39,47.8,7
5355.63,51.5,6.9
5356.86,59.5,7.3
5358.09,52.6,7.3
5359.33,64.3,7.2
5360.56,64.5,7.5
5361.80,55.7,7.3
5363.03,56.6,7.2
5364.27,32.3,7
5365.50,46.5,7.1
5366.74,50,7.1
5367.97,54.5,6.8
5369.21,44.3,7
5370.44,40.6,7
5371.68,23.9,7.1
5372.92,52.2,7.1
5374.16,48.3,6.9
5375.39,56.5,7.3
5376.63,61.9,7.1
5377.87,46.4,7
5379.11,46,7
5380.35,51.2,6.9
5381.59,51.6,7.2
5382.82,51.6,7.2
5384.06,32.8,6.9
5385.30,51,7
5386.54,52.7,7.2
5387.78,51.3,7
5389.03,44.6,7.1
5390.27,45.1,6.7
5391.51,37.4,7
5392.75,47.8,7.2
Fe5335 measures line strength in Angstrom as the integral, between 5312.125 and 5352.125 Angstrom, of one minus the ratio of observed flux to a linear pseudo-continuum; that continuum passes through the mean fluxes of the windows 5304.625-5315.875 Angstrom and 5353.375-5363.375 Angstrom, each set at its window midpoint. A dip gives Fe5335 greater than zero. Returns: 6.8 Angstrom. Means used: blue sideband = 52.8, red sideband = 56.1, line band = 45.1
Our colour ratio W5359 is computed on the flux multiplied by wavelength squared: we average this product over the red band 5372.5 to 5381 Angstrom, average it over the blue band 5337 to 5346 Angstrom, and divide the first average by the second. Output 1.19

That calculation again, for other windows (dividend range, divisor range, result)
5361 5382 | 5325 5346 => 1.16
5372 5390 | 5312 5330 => 1.16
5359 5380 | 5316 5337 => 1.18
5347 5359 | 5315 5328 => 1.19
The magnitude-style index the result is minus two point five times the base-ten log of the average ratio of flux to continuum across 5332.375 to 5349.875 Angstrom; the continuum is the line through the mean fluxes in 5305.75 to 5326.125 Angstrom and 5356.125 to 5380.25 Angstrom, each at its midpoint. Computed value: 0.07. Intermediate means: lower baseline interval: 48.5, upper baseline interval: 50.4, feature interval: 46.3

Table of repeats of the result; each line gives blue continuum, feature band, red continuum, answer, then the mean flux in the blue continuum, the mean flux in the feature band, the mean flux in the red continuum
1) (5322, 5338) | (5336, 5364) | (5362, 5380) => -0.163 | 40.1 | 50.8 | 47.4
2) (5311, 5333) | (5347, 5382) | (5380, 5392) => -0.111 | 43.5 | 50.6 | 46.9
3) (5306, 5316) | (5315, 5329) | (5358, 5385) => 0.203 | 51.9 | 42.7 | 49.2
